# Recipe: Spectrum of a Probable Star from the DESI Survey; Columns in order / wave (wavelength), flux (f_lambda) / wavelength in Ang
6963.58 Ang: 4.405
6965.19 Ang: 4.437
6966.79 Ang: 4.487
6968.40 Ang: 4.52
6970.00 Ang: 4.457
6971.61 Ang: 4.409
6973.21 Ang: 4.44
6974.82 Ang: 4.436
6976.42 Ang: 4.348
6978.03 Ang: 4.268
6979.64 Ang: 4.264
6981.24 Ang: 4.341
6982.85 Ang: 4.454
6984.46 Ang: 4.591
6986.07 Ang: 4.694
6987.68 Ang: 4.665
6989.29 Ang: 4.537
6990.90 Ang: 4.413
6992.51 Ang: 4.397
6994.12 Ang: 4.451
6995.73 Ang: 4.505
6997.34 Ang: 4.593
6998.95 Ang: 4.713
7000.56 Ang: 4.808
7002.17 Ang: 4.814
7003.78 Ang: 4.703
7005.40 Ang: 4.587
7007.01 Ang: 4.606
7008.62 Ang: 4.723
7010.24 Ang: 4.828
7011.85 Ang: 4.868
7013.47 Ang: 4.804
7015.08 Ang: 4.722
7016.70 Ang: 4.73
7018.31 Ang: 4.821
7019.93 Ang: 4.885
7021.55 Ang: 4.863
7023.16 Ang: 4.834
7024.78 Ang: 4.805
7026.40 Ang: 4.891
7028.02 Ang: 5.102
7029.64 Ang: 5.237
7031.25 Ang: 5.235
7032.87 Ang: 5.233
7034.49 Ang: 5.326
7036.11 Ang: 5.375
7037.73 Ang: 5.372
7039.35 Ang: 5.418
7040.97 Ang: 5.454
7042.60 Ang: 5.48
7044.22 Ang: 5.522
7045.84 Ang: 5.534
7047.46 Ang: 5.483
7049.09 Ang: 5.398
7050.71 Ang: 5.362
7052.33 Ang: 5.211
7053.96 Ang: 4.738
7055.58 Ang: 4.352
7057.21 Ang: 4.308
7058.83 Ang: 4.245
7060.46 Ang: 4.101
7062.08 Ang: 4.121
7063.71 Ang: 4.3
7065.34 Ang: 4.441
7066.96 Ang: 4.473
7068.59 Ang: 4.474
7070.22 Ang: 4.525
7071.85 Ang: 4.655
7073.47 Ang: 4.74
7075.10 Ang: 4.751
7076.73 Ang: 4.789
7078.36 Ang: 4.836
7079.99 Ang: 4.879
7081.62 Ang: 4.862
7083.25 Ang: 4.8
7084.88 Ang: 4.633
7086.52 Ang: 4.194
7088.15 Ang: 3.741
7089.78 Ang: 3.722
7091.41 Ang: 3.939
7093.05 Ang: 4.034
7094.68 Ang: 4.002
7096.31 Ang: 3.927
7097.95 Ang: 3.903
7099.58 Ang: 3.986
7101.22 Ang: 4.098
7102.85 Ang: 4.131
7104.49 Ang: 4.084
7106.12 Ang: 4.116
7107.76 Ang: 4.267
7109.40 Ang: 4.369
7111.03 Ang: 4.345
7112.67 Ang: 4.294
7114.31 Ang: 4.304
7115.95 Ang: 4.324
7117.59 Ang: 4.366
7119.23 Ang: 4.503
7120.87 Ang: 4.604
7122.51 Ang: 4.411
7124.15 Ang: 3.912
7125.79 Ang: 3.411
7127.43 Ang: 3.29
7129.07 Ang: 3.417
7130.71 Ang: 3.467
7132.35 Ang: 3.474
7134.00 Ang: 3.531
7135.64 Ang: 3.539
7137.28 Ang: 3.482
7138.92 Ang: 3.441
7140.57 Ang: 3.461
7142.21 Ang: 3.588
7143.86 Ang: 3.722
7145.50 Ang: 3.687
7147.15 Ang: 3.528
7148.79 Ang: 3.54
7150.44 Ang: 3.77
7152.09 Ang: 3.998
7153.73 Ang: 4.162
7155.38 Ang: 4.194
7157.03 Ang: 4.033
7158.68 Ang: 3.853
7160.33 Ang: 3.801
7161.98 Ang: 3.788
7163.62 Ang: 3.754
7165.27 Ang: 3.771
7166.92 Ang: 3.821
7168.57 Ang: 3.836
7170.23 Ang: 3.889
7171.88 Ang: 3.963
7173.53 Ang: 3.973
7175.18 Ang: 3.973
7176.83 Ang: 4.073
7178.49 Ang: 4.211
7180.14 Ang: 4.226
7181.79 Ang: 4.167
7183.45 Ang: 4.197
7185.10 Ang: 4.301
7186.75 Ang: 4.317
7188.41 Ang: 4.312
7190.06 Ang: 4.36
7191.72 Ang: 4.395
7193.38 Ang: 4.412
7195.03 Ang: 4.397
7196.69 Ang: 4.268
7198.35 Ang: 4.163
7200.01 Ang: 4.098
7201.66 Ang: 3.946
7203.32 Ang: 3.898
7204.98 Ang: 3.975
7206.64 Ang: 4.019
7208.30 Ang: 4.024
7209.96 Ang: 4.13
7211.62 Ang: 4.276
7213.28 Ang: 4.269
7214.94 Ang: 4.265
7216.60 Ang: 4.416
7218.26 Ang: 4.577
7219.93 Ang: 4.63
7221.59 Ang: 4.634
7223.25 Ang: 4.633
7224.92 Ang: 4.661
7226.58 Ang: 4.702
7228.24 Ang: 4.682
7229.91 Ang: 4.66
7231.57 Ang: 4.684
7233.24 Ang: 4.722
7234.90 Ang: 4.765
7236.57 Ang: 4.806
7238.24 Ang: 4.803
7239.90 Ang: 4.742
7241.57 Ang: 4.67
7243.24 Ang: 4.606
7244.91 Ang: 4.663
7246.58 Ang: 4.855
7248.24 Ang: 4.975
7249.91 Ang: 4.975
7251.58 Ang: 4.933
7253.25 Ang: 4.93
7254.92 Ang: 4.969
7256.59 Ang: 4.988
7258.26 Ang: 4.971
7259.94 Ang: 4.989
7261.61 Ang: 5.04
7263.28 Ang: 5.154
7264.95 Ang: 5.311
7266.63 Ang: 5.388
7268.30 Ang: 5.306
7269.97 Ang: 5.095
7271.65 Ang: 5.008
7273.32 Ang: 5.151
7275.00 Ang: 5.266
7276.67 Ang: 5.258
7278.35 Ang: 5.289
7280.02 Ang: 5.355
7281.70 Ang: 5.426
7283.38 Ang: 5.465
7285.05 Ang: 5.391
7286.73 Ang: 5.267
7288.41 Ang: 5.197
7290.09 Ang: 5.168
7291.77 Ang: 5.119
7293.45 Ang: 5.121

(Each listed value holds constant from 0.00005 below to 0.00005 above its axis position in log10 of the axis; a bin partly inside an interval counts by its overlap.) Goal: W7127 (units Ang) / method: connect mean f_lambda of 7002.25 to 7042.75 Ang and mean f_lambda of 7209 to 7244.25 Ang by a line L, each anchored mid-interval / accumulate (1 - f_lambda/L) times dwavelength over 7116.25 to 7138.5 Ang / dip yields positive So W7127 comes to 4.5 Ang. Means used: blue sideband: 4.98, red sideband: 4.59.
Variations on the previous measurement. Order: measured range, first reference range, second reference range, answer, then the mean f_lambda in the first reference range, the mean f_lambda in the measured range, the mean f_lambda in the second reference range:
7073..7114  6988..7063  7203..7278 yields 4.6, 4.88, 4.29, 4.75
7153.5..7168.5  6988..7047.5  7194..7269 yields 2.7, 4.93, 3.89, 4.63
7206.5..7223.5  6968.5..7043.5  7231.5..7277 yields 2.0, 4.77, 4.36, 4.97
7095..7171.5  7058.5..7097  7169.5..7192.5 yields 6.7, 4.39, 3.9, 4.17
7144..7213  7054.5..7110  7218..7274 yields 9.1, 4.32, 4.04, 4.88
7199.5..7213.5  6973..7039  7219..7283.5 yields 2.4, 4.75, 4.06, 4.95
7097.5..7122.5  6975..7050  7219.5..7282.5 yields 3.3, 4.86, 4.26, 4.94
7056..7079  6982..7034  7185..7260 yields 1.1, 4.76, 4.48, 4.53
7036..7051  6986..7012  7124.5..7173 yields -3.7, 4.64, 5.44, 3.7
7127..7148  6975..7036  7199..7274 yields 5.3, 4.73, 3.52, 4.69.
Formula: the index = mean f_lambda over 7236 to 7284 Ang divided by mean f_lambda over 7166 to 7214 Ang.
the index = 1.2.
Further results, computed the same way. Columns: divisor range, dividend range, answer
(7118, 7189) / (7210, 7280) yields 1.25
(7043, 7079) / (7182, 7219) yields 0.89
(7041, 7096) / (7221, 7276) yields 1.06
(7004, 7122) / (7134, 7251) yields 0.90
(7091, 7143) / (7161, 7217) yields 1.04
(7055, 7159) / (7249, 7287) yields 1.26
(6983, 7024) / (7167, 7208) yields 0.88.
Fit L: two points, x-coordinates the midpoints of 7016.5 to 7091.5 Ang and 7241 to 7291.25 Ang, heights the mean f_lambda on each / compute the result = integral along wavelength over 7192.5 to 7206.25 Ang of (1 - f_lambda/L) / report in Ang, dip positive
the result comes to 2.4 Ang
